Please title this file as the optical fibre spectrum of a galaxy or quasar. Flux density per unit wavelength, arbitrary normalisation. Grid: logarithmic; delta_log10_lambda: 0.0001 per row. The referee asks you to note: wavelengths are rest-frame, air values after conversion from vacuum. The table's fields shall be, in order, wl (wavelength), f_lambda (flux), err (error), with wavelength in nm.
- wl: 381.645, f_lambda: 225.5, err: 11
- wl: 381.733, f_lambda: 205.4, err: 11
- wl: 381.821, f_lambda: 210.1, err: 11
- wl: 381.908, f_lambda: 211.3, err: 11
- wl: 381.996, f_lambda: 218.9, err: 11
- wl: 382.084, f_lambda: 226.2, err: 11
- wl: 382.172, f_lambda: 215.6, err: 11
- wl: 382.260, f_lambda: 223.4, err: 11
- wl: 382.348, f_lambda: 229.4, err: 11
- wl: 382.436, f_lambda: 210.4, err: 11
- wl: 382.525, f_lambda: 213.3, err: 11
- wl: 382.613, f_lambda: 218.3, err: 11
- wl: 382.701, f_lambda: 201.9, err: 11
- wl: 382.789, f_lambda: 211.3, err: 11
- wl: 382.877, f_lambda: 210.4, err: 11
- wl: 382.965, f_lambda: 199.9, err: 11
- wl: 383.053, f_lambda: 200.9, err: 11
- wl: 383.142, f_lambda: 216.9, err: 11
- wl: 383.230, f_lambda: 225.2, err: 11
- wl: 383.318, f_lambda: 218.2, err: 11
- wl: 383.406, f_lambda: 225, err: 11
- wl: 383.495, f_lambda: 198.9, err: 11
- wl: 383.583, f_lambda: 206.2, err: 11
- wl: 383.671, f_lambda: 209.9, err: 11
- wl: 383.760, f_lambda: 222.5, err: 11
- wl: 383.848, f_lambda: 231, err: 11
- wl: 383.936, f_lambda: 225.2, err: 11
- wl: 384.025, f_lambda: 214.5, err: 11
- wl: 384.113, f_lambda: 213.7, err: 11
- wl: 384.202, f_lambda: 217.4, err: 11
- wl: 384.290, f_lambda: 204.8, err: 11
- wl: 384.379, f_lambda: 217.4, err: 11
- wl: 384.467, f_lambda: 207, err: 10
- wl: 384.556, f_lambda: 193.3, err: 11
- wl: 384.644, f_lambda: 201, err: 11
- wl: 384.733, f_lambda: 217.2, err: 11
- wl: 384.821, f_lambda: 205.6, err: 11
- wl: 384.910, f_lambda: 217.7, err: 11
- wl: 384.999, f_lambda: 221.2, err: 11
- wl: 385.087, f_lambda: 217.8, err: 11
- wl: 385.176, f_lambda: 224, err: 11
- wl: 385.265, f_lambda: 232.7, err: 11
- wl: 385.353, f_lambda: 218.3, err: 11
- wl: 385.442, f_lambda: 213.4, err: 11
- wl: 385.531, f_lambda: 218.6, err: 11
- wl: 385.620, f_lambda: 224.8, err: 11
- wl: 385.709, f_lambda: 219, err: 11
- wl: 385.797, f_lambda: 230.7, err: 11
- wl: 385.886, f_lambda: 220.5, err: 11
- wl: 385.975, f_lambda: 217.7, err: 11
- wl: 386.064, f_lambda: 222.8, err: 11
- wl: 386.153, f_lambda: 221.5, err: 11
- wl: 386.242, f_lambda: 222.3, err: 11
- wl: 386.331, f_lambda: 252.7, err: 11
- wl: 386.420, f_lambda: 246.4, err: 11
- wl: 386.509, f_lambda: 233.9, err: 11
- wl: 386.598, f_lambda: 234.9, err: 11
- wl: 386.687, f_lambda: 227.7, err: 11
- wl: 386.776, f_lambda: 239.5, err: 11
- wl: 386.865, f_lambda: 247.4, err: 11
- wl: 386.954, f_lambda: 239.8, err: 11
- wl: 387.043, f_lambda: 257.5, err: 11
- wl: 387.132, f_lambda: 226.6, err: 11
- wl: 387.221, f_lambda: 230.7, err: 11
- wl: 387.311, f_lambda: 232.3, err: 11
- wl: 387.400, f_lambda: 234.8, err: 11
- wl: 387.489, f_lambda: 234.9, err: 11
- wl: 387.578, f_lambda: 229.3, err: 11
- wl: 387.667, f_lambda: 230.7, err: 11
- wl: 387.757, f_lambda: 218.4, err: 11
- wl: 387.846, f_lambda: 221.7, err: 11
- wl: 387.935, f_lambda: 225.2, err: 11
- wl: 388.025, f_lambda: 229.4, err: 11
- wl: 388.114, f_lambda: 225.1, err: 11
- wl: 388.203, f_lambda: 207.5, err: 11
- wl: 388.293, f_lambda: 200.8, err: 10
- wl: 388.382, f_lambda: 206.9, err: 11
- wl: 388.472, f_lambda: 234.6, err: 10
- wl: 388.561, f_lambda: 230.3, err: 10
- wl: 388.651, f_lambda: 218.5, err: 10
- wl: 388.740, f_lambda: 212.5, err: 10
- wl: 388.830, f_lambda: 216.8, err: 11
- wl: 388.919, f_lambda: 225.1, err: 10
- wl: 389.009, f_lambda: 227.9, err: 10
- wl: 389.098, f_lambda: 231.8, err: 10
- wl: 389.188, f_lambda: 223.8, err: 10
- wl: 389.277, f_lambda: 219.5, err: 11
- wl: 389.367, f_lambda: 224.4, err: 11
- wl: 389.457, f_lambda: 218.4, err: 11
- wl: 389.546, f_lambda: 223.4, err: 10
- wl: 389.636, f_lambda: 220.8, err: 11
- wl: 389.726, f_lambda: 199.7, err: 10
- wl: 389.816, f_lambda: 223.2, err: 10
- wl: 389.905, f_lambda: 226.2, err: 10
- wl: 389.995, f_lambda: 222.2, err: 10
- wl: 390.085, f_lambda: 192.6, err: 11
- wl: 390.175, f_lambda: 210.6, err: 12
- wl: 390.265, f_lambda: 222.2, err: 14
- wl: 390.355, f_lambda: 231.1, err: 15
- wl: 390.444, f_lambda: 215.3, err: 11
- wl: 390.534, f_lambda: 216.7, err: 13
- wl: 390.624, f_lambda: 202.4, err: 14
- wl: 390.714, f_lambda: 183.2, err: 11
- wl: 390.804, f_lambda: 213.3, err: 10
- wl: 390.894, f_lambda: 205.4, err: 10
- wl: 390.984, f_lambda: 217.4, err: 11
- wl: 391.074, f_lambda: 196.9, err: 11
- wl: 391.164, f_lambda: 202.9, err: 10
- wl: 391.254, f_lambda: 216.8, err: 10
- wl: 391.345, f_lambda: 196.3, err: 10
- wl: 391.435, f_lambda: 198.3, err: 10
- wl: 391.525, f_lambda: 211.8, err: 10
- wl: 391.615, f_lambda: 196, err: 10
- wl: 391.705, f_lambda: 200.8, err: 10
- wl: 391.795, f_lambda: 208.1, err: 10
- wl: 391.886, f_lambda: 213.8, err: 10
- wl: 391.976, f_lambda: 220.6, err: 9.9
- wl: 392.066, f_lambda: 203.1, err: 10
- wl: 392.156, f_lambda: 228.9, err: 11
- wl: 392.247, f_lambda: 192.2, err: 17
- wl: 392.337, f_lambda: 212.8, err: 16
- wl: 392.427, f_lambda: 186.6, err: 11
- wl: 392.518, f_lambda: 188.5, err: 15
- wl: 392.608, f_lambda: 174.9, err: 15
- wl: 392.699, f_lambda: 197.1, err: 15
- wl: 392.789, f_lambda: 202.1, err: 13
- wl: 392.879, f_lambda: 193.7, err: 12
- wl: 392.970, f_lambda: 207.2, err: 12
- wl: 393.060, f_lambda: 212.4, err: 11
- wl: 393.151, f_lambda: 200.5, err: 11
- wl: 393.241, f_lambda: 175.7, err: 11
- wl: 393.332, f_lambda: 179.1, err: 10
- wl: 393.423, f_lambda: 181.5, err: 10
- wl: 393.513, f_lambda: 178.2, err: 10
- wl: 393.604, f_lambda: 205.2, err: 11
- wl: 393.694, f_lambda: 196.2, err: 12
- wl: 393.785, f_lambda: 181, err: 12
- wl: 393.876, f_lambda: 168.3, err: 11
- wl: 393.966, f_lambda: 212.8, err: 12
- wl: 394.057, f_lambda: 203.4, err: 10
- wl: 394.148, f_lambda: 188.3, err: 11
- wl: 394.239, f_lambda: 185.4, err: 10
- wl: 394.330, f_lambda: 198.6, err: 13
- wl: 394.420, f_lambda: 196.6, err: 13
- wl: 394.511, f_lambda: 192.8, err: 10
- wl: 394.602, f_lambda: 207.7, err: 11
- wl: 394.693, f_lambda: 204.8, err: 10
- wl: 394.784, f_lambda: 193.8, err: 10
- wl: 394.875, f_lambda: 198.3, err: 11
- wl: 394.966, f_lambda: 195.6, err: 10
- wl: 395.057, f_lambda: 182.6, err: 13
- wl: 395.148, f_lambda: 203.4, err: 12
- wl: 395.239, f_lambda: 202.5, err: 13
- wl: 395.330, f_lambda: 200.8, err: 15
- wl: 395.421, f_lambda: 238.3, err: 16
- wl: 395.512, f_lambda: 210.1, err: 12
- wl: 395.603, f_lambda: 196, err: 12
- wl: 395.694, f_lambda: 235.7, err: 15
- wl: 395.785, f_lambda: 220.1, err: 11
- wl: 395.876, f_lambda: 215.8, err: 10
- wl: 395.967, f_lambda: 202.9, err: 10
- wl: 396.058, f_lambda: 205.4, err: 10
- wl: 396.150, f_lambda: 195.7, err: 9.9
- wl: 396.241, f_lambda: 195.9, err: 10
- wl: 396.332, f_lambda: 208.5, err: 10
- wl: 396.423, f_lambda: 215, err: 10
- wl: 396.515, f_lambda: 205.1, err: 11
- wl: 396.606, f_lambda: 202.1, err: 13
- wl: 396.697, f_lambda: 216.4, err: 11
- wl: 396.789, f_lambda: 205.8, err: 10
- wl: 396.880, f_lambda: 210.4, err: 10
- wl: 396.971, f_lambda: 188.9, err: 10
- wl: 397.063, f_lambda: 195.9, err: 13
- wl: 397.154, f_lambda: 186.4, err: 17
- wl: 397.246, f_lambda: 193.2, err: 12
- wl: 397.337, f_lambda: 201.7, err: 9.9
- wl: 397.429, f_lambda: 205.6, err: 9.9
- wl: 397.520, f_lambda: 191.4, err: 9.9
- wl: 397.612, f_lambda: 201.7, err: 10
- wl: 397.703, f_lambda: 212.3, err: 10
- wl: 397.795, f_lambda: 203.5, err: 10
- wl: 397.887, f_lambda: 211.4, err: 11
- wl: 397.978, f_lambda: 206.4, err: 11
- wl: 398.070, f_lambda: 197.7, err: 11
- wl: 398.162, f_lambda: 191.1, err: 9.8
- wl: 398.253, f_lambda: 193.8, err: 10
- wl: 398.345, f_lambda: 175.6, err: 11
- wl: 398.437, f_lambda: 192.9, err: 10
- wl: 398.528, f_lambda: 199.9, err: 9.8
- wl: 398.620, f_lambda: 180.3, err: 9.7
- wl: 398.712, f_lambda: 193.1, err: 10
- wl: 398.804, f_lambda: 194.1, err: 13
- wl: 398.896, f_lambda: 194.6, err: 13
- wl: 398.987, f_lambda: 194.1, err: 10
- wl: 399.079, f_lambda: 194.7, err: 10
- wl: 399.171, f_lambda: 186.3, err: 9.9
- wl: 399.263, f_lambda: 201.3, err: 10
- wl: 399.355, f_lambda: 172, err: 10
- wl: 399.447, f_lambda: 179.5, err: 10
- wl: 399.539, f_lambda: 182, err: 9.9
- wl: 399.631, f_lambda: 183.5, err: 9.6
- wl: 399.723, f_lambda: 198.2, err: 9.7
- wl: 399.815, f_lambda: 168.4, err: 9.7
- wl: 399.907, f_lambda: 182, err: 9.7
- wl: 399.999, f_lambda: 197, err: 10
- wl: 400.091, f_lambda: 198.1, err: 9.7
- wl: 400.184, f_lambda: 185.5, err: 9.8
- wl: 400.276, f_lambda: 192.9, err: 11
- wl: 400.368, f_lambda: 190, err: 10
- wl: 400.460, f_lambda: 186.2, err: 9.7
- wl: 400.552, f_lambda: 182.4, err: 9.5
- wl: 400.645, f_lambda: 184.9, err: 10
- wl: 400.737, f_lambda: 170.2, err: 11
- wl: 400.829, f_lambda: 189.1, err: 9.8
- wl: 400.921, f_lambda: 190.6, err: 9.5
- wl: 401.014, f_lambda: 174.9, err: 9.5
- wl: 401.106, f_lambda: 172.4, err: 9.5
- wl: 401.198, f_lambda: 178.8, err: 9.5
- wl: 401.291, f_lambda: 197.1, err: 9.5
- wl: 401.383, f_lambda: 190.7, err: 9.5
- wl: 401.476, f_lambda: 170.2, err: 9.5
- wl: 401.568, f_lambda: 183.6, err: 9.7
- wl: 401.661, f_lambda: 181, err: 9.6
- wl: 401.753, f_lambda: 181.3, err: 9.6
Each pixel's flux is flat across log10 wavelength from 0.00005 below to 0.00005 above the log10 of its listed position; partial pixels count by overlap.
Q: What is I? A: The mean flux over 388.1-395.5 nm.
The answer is 206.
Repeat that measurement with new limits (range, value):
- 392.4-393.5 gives 191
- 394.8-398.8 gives 202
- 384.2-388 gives 225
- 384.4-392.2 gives 220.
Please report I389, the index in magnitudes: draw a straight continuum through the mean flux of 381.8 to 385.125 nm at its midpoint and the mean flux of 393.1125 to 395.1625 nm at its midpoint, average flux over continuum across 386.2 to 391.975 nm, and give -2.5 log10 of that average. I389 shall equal -0.09 mag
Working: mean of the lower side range 214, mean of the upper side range 192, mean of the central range 220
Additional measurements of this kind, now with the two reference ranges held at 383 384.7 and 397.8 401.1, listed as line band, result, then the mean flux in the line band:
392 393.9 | 0.03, 194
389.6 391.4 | -0.04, 211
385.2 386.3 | -0.06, 222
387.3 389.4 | -0.09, 223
